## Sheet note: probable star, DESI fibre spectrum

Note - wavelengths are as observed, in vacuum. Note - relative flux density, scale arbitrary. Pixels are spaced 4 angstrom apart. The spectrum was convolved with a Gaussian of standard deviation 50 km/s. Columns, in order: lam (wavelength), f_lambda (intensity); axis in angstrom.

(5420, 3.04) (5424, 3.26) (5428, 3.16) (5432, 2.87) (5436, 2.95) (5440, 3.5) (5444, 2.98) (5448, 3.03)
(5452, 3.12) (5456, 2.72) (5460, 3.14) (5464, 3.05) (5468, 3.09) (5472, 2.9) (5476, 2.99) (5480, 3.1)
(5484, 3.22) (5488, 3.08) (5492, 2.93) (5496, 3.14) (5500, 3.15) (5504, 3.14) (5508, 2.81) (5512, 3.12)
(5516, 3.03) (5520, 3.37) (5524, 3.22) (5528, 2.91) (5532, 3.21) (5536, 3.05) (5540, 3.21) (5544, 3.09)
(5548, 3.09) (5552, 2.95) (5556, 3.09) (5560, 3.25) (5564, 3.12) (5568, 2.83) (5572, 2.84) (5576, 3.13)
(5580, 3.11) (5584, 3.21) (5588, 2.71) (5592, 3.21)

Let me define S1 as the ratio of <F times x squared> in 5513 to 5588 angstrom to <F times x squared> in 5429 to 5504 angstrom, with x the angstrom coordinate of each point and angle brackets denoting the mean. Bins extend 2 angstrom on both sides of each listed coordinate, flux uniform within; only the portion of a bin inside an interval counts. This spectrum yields 1.04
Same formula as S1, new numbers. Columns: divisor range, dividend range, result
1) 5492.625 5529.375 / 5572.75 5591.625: 1.01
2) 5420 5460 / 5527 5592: 1.04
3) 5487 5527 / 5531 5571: 1.01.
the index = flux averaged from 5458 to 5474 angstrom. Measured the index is 3.04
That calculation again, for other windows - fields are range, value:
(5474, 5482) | 3.04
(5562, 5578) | 2.98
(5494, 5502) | 3.15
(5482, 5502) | 3.1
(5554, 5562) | 3.17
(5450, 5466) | 3.01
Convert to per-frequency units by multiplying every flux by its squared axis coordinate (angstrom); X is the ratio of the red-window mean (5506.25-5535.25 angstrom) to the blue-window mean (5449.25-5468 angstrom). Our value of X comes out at 1.05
